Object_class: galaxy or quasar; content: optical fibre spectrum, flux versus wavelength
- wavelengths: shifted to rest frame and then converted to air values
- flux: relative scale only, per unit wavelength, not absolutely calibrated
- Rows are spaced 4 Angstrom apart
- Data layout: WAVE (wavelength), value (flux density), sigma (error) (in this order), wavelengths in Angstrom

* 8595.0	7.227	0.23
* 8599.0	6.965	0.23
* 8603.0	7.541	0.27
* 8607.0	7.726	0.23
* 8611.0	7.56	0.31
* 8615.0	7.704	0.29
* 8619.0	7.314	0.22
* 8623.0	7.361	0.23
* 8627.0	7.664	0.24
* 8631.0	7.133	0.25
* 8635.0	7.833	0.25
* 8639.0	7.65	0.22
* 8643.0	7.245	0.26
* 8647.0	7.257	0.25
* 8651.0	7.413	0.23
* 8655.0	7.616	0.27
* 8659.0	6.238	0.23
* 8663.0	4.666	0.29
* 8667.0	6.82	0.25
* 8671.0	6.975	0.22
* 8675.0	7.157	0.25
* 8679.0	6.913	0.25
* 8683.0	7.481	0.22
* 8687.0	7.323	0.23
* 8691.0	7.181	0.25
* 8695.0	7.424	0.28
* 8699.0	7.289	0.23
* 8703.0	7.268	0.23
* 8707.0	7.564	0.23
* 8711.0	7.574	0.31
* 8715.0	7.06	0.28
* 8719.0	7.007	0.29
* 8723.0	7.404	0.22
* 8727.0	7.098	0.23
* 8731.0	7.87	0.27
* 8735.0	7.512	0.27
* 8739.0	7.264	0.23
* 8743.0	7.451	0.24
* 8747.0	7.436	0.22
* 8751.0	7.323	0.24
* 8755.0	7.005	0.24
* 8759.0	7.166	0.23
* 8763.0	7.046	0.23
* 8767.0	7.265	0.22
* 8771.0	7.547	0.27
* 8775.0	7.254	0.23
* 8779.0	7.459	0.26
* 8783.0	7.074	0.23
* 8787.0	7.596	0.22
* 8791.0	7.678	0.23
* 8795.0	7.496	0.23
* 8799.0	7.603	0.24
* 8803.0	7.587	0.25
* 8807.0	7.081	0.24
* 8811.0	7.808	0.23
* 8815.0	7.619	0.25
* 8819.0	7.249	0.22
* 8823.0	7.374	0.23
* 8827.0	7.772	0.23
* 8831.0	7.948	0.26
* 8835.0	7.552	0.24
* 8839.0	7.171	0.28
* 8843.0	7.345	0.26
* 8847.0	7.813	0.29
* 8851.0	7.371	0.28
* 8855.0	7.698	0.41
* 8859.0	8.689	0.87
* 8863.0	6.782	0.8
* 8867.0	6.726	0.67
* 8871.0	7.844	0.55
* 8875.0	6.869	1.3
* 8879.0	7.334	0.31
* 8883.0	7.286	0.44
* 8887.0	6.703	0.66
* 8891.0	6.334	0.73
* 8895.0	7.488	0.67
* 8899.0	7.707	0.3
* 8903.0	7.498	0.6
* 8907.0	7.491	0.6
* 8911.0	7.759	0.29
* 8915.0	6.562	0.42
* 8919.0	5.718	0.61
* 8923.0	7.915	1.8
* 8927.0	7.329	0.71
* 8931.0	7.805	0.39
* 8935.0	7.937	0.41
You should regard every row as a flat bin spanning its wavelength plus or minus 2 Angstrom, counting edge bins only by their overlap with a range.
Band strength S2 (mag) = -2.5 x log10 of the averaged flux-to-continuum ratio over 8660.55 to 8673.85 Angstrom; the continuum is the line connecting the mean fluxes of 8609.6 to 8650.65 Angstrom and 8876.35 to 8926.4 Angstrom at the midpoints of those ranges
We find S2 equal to 0.192 mag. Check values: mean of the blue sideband 7.47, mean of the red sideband 7.15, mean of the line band 6.22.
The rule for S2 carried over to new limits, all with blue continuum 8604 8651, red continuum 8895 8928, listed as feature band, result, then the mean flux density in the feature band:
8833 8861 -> -0.05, 7.66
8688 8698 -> 0.02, 7.3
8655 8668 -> 0.22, 6.1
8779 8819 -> -0.02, 7.49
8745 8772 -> 0.02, 7.24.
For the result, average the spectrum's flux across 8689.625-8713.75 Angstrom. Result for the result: 7.38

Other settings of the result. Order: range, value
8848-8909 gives 7.33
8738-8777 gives 7.28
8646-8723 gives 7.07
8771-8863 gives 7.54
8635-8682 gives 6.96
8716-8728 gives 7.17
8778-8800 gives 7.48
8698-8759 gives 7.34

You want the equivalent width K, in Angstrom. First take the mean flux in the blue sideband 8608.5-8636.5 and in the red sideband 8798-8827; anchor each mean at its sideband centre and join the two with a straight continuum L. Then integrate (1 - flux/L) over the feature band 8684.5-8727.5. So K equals 1.2 Angstrom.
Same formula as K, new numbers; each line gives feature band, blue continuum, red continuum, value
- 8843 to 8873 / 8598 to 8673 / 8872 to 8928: -1.6 Angstrom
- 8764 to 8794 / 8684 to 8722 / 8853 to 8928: -0.5 Angstrom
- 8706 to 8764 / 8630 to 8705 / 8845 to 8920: -1.4 Angstrom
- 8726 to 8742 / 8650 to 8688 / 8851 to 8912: -1.1 Angstrom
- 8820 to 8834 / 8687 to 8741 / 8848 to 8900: -0.7 Angstrom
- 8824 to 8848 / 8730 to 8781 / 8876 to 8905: -1.1 Angstrom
